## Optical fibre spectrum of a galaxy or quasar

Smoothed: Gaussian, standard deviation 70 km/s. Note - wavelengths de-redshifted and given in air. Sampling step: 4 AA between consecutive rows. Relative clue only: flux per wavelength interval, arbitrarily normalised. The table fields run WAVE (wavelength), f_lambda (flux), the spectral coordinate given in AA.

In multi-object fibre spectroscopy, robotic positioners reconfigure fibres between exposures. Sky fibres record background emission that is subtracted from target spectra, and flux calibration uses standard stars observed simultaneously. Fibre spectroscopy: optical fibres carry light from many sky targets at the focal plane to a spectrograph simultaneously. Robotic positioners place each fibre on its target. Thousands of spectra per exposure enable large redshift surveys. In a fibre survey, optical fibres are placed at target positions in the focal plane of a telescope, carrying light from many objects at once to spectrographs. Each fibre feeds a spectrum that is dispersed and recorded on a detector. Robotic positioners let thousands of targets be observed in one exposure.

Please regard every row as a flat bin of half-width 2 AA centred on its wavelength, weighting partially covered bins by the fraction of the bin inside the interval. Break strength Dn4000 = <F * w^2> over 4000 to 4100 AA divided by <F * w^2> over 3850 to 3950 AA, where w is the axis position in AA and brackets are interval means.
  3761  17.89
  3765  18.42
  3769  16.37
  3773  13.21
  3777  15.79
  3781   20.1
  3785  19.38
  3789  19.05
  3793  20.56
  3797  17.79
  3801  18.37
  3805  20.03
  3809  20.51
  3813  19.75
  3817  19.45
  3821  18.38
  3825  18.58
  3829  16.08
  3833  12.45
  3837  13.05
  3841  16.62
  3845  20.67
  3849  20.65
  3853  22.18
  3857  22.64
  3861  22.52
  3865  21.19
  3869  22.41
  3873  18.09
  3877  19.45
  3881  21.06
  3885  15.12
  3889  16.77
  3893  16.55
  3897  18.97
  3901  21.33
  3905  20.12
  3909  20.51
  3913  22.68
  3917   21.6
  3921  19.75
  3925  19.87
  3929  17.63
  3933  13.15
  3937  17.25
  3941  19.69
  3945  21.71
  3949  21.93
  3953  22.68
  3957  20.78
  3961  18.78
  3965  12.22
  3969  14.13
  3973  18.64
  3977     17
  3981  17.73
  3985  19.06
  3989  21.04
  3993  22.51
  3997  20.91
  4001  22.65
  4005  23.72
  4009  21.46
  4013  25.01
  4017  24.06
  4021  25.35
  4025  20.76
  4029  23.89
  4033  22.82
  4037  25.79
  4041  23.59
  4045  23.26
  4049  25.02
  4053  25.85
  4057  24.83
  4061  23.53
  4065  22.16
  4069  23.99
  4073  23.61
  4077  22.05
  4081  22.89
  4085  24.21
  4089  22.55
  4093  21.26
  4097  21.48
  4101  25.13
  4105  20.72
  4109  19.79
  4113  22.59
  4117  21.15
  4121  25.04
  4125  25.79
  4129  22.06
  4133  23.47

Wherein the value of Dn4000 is 1.28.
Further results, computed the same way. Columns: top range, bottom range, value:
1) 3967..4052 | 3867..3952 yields 1.19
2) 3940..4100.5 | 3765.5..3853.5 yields 1.35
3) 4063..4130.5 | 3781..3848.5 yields 1.44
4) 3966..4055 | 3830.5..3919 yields 1.21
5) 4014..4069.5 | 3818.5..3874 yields 1.39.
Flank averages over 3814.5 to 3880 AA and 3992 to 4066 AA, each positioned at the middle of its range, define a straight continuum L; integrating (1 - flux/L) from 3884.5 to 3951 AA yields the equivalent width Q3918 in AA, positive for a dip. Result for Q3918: 5.2 AA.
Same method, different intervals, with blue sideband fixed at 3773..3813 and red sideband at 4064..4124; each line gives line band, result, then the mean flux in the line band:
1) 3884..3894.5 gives 1.99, 16.2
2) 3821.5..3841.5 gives 3.94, 15.5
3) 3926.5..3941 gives 2.78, 16.7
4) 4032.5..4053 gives -2.22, 24.4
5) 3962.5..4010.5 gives 4.66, 19.2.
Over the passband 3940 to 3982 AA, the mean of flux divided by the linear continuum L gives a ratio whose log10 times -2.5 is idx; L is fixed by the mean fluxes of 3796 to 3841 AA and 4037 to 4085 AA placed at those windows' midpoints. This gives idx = 0.140 mag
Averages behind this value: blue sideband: 17.6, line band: 18.7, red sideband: 23.8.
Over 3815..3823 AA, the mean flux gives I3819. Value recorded 18.9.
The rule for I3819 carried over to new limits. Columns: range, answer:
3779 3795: 19.8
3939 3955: 21.5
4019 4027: 23.1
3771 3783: 16.4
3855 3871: 22.2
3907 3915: 21.6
